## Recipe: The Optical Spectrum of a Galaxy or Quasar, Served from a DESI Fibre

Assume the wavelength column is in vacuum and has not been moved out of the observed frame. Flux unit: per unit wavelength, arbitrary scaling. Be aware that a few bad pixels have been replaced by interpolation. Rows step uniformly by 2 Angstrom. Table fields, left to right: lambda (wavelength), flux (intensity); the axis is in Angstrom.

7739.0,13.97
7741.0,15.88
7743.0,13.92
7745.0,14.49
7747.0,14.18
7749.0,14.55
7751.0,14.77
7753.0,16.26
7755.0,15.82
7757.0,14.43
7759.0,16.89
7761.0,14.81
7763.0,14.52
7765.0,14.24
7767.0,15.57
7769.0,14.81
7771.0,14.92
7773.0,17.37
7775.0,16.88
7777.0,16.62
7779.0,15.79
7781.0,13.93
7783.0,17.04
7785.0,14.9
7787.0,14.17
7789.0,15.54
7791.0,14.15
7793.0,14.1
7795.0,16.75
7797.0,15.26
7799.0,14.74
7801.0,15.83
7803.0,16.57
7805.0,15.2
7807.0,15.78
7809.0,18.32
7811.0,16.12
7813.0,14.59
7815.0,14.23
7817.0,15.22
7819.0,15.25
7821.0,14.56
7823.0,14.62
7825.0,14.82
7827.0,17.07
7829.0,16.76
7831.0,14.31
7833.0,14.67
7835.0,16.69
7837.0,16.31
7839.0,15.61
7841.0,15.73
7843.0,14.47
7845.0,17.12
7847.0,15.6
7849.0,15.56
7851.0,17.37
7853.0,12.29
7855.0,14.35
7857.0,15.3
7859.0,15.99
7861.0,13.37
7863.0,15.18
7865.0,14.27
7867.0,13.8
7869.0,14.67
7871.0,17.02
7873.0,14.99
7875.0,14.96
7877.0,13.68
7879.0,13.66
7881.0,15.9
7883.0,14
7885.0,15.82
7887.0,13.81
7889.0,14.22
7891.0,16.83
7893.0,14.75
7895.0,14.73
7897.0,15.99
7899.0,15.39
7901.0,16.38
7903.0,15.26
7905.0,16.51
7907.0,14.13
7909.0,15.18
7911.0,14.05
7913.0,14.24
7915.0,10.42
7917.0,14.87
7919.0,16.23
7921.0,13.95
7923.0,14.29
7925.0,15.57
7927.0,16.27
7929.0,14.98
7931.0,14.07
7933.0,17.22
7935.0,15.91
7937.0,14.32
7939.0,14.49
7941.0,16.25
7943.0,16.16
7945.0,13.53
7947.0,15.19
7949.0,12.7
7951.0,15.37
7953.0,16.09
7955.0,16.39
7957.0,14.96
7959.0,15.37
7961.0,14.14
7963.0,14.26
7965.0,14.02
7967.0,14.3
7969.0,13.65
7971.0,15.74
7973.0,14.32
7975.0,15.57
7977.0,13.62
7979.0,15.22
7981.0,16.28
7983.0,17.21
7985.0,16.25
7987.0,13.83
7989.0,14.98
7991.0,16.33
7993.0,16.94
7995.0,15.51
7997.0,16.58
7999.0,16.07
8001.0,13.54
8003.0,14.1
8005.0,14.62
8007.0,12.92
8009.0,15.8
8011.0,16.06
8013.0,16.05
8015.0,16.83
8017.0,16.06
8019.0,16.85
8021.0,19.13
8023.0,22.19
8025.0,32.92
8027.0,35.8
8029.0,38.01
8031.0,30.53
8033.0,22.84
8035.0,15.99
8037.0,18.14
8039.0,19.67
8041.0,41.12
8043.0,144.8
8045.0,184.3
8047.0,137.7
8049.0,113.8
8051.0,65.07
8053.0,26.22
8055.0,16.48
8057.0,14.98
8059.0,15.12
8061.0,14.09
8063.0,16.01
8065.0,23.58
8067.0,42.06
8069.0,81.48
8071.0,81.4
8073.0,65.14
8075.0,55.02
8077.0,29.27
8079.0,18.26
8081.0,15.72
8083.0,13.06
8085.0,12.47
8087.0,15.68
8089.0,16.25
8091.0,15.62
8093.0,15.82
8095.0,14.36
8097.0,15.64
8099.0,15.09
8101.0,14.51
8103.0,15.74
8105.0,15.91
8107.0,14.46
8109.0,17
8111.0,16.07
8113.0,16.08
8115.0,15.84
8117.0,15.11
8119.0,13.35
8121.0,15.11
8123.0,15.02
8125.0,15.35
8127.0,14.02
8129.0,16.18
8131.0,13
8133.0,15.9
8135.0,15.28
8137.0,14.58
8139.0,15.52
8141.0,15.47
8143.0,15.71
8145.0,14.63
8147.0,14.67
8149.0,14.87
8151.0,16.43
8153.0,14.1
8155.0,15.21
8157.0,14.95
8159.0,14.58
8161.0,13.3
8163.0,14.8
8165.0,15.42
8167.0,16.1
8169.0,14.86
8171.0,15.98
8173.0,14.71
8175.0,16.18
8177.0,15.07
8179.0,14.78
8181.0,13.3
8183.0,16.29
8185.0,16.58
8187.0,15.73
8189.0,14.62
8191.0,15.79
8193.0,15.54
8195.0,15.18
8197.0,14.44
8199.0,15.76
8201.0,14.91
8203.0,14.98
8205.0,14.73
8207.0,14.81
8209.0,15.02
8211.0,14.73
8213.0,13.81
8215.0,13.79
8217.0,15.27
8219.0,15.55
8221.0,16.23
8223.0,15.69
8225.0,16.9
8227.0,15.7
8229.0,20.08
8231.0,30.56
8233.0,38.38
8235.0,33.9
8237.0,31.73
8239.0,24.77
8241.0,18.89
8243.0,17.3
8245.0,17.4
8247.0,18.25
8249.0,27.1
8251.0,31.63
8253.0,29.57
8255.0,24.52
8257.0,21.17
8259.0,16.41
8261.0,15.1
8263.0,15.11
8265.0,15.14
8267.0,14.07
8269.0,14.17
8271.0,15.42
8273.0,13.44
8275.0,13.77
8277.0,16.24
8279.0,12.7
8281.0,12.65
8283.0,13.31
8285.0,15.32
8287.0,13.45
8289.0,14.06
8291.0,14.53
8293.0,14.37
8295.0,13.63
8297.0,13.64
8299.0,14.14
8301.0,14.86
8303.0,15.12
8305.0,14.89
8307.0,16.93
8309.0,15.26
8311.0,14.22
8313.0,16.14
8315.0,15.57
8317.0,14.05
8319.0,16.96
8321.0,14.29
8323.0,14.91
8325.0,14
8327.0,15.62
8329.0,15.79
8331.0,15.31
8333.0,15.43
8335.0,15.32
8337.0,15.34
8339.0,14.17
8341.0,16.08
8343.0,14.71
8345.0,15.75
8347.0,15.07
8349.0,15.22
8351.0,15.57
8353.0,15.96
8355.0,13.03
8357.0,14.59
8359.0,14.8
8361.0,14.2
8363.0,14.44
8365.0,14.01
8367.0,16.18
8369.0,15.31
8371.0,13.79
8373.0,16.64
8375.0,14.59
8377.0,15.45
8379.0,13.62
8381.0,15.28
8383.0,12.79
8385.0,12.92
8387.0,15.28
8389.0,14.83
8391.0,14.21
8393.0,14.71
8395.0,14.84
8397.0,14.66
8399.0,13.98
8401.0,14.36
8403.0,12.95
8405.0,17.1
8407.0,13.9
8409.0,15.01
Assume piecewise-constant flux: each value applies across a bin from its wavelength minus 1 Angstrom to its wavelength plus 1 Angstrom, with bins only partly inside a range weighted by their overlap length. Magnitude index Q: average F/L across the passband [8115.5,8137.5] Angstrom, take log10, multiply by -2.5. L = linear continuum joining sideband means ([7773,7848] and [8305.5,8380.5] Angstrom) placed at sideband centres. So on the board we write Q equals 0.03 mag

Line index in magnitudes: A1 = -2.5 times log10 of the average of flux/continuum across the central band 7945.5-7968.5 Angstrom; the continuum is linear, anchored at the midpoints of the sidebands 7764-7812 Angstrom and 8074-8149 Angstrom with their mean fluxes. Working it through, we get 0.10 mag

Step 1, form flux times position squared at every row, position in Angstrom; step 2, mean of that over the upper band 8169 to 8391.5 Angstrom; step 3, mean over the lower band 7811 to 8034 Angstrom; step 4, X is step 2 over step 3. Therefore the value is 1.1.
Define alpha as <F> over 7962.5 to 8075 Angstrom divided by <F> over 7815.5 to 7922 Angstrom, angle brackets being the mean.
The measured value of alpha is 2.13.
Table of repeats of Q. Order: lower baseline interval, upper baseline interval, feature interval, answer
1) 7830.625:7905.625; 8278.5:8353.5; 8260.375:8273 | 0.01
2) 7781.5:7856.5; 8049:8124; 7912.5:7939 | 0.30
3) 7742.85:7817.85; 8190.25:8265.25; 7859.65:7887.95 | 0.11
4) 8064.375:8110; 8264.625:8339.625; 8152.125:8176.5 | 0.45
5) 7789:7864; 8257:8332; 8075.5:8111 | -0.11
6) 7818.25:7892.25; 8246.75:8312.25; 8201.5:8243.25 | -0.20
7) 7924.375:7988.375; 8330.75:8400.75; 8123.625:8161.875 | 0.00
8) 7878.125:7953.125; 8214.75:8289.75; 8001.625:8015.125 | 0.07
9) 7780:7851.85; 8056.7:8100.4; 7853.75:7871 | 0.20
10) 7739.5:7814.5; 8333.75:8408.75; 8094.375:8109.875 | -0.02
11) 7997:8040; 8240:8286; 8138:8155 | 0.24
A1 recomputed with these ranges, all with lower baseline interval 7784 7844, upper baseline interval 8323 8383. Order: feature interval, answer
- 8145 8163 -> 0.03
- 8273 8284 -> 0.10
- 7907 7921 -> 0.09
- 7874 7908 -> 0.02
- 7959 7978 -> 0.06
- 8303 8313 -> -0.03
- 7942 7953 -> 0.04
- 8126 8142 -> 0.01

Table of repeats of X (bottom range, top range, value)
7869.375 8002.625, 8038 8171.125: 1.96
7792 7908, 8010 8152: 2.01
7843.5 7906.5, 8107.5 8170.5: 1.07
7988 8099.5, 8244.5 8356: 0.52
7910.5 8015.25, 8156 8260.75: 1.29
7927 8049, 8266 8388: 0.64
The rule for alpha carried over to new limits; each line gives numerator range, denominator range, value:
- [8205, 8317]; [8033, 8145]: 0.57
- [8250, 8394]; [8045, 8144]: 0.55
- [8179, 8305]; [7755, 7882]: 1.14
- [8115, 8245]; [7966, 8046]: 0.64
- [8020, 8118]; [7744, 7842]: 2.29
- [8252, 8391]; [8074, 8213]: 0.95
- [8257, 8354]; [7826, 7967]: 0.99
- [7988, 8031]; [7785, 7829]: 1.25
